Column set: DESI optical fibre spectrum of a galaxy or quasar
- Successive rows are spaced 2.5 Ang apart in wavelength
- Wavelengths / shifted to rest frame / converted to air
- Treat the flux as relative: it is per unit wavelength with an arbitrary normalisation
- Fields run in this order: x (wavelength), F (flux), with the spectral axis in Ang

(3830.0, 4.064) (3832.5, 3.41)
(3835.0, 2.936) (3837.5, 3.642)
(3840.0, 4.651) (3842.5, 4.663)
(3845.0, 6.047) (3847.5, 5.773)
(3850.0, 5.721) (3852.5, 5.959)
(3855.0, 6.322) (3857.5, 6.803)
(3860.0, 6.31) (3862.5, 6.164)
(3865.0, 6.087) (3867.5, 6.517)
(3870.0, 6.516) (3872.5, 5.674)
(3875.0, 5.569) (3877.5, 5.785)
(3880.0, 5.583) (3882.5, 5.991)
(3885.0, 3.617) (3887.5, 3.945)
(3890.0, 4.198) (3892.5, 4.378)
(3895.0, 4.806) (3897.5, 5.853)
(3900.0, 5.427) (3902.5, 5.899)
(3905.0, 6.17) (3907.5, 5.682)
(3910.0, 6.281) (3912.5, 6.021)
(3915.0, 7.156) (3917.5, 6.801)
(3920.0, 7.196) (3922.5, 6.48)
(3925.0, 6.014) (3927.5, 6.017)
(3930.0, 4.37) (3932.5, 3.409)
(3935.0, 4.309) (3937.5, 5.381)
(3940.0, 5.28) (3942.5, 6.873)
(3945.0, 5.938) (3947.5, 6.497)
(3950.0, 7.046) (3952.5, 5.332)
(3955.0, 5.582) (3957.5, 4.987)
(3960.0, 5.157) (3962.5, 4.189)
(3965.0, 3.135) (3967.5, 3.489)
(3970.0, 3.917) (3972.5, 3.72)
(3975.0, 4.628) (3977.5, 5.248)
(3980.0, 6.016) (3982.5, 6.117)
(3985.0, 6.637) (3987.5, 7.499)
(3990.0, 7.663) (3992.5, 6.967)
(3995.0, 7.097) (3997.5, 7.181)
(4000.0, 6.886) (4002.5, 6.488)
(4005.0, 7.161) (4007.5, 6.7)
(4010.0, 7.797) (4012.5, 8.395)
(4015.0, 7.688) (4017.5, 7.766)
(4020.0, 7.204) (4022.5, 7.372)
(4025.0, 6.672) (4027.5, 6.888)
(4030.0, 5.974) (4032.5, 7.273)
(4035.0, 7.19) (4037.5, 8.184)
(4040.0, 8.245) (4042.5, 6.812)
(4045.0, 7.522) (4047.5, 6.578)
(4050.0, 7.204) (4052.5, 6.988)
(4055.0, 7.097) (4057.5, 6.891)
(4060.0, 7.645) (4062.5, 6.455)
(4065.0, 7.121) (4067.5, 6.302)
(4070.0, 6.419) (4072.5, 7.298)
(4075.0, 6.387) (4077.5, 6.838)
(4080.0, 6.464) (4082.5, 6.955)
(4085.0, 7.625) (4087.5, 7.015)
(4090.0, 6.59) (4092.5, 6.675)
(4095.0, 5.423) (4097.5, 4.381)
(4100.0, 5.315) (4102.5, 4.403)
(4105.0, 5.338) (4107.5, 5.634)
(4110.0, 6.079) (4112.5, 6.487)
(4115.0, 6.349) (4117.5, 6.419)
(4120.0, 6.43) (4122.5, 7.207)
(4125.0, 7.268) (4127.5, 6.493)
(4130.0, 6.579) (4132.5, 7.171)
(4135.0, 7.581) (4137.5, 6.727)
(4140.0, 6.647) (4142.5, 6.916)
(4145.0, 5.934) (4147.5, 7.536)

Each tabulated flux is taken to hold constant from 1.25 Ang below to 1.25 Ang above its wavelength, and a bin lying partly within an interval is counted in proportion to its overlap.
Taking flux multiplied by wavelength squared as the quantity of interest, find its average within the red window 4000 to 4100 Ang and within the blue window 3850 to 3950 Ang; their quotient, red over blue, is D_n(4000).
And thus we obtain 1.30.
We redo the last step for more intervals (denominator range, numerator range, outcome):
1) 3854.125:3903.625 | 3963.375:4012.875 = 1.16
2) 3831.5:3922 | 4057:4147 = 1.31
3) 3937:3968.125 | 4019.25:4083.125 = 1.38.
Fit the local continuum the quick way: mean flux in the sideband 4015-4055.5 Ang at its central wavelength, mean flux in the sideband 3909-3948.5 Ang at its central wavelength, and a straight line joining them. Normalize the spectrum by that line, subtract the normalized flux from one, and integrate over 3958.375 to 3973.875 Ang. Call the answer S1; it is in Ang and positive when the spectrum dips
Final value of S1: 5.8 Ang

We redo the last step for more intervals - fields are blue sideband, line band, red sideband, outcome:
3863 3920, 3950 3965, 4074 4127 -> 2.0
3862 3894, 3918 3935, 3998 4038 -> 1.3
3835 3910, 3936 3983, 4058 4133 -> 5.4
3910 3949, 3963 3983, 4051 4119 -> 5.2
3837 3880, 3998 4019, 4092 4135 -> -4.7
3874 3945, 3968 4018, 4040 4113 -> -4.0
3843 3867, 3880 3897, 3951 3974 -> 2.9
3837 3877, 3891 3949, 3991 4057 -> 5.4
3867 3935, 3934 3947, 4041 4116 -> 0.3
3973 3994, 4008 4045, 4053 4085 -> -4.6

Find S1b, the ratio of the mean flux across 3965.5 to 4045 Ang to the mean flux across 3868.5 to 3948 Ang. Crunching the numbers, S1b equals 1.19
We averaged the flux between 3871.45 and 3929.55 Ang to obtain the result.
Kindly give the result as 5.66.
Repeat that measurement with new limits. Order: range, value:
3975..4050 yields 7.04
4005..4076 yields 7.15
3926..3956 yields 5.51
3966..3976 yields 3.9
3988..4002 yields 7.14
